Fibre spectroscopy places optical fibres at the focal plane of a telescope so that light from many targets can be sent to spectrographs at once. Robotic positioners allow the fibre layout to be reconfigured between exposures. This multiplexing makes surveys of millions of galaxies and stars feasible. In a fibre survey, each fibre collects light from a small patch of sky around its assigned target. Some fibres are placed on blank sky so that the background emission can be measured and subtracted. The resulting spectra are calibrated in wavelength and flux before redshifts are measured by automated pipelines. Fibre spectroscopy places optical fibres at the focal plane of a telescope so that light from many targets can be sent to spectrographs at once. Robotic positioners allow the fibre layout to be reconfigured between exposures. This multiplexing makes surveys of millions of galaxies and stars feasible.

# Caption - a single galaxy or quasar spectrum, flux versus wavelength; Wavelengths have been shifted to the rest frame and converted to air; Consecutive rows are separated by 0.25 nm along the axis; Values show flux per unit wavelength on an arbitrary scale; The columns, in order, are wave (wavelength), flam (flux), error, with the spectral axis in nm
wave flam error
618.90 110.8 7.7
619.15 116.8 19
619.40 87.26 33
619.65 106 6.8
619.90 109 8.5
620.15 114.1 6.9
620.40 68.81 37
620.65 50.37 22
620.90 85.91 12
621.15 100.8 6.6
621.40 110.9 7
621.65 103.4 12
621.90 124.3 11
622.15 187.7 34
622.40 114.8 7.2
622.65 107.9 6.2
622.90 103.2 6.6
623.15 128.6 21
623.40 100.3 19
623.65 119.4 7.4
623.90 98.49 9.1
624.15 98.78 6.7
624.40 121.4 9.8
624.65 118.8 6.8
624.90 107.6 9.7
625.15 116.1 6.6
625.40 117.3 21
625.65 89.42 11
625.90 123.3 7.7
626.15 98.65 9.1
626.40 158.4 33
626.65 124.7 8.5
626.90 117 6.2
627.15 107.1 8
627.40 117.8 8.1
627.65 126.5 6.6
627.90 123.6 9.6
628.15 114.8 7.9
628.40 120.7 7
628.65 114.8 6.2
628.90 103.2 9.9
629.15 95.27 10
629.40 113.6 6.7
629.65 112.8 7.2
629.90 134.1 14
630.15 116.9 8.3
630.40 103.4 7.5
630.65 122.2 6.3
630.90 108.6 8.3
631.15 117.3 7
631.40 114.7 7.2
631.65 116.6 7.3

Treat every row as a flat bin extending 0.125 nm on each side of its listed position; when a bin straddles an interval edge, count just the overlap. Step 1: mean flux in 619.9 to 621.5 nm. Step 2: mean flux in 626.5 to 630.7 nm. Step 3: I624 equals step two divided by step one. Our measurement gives 1.29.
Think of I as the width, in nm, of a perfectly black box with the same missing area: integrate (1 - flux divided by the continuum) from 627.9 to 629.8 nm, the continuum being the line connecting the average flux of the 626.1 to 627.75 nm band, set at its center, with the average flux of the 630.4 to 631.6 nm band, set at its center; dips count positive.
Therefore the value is 0.11 nm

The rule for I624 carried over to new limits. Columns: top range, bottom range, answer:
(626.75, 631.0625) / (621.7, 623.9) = 0.95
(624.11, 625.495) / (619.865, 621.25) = 1.32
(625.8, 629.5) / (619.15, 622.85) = 1.11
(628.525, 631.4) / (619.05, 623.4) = 1.06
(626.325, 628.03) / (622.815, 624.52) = 1.13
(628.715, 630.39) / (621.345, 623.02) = 0.92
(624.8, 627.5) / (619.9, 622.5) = 1.09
